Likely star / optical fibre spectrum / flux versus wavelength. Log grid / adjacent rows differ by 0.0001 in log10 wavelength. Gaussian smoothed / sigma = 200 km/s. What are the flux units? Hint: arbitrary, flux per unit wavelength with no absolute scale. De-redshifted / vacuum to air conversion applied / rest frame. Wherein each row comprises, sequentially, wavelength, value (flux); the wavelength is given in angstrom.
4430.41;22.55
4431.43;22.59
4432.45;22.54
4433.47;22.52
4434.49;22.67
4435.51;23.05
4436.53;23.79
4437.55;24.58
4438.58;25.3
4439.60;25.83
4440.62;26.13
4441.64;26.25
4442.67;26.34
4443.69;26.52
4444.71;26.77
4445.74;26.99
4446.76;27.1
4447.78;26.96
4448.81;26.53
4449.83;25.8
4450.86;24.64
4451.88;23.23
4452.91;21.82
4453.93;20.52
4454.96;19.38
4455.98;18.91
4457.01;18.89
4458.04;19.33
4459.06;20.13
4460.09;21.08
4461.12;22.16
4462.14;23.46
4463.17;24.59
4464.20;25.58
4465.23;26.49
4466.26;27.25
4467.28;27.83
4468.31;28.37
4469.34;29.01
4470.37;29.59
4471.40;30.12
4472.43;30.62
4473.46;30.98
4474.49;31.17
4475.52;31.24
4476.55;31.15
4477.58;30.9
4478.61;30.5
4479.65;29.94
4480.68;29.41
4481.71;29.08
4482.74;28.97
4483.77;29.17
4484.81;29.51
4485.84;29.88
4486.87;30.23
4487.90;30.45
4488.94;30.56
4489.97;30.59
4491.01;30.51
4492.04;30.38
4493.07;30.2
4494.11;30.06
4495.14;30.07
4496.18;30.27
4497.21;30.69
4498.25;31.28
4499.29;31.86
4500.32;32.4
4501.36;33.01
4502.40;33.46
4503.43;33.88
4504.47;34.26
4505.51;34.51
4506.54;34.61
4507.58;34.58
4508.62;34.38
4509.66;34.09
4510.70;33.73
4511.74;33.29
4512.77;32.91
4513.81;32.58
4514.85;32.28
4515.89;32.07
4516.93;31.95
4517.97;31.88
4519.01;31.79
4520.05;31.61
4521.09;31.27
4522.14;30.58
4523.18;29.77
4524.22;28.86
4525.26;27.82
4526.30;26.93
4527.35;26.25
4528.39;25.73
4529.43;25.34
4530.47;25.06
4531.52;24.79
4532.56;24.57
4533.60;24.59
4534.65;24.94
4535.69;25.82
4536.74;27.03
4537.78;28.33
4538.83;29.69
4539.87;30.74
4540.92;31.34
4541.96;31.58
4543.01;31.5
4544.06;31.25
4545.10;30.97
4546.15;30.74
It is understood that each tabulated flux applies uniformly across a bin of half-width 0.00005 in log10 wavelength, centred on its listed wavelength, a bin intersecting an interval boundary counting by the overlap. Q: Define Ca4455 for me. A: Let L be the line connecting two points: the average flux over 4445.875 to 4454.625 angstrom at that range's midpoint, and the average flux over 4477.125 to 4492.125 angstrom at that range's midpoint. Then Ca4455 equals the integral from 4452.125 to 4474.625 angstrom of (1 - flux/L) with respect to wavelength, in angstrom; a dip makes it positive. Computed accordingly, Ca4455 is 1.7 angstrom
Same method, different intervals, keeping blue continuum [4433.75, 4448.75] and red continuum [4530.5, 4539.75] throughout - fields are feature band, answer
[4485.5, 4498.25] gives -2.1 angstrom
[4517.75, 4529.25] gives -1.3 angstrom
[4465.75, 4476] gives -1.5 angstrom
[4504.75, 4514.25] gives -2.8 angstrom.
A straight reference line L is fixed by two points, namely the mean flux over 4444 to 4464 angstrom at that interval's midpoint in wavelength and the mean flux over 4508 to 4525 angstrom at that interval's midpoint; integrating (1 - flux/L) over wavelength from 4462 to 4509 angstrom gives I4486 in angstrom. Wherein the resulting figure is -4.8 angstrom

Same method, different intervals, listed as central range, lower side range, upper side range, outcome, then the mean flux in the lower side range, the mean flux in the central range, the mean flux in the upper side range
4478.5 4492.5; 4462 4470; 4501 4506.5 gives 0.2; 26.8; 29.9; 33.9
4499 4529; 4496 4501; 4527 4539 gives -2.9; 31.4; 31.8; 25.9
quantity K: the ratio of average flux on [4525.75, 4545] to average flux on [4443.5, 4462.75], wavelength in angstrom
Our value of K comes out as 1.19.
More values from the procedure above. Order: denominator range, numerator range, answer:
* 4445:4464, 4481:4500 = 1.32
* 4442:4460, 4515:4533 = 1.22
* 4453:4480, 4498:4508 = 1.28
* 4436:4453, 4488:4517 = 1.26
